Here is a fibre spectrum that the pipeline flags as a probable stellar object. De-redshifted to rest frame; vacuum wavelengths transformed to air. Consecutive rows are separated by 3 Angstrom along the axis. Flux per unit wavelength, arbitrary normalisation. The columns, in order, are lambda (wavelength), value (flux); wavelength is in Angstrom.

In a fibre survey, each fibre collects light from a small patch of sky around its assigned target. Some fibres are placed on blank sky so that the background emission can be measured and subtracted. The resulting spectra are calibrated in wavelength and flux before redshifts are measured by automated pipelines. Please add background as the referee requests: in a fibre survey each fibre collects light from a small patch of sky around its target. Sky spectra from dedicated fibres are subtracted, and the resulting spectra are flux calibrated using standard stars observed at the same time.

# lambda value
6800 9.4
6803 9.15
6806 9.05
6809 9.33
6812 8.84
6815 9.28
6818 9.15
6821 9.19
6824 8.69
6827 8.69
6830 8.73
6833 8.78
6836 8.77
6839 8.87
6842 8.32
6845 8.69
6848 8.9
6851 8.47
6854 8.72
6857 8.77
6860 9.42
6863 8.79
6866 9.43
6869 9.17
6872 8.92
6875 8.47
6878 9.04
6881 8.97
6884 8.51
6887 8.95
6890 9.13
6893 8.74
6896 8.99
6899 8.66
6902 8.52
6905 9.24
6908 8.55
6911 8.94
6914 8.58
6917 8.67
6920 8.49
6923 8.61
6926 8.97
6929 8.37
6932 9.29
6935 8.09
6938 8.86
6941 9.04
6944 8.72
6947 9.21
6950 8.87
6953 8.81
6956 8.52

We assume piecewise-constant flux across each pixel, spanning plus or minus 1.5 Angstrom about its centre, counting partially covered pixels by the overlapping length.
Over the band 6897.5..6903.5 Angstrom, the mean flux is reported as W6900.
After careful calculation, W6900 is 8.59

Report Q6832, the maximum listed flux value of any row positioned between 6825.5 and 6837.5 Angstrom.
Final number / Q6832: 8.78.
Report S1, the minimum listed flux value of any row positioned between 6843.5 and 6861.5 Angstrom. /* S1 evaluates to 8.47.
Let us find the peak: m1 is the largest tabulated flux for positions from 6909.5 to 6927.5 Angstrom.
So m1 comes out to 8.97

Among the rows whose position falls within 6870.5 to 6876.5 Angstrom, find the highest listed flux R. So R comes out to 8.92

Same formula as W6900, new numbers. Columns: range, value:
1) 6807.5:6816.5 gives 9.15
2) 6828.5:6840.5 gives 8.79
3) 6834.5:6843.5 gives 8.65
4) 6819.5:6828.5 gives 8.86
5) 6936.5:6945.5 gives 8.87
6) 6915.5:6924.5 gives 8.59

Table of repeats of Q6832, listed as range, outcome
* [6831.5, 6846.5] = 8.87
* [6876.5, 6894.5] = 9.13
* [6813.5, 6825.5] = 9.28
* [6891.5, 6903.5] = 8.99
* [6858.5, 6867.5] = 9.43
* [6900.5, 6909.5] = 9.24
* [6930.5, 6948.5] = 9.29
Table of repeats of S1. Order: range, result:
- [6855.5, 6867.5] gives 8.77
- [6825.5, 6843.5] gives 8.32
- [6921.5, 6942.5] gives 8.09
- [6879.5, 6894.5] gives 8.51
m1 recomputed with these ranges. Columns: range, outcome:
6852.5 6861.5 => 9.42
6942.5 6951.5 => 9.21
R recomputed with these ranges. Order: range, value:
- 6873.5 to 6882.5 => 9.04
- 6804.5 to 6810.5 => 9.33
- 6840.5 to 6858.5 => 8.9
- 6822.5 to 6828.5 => 8.69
